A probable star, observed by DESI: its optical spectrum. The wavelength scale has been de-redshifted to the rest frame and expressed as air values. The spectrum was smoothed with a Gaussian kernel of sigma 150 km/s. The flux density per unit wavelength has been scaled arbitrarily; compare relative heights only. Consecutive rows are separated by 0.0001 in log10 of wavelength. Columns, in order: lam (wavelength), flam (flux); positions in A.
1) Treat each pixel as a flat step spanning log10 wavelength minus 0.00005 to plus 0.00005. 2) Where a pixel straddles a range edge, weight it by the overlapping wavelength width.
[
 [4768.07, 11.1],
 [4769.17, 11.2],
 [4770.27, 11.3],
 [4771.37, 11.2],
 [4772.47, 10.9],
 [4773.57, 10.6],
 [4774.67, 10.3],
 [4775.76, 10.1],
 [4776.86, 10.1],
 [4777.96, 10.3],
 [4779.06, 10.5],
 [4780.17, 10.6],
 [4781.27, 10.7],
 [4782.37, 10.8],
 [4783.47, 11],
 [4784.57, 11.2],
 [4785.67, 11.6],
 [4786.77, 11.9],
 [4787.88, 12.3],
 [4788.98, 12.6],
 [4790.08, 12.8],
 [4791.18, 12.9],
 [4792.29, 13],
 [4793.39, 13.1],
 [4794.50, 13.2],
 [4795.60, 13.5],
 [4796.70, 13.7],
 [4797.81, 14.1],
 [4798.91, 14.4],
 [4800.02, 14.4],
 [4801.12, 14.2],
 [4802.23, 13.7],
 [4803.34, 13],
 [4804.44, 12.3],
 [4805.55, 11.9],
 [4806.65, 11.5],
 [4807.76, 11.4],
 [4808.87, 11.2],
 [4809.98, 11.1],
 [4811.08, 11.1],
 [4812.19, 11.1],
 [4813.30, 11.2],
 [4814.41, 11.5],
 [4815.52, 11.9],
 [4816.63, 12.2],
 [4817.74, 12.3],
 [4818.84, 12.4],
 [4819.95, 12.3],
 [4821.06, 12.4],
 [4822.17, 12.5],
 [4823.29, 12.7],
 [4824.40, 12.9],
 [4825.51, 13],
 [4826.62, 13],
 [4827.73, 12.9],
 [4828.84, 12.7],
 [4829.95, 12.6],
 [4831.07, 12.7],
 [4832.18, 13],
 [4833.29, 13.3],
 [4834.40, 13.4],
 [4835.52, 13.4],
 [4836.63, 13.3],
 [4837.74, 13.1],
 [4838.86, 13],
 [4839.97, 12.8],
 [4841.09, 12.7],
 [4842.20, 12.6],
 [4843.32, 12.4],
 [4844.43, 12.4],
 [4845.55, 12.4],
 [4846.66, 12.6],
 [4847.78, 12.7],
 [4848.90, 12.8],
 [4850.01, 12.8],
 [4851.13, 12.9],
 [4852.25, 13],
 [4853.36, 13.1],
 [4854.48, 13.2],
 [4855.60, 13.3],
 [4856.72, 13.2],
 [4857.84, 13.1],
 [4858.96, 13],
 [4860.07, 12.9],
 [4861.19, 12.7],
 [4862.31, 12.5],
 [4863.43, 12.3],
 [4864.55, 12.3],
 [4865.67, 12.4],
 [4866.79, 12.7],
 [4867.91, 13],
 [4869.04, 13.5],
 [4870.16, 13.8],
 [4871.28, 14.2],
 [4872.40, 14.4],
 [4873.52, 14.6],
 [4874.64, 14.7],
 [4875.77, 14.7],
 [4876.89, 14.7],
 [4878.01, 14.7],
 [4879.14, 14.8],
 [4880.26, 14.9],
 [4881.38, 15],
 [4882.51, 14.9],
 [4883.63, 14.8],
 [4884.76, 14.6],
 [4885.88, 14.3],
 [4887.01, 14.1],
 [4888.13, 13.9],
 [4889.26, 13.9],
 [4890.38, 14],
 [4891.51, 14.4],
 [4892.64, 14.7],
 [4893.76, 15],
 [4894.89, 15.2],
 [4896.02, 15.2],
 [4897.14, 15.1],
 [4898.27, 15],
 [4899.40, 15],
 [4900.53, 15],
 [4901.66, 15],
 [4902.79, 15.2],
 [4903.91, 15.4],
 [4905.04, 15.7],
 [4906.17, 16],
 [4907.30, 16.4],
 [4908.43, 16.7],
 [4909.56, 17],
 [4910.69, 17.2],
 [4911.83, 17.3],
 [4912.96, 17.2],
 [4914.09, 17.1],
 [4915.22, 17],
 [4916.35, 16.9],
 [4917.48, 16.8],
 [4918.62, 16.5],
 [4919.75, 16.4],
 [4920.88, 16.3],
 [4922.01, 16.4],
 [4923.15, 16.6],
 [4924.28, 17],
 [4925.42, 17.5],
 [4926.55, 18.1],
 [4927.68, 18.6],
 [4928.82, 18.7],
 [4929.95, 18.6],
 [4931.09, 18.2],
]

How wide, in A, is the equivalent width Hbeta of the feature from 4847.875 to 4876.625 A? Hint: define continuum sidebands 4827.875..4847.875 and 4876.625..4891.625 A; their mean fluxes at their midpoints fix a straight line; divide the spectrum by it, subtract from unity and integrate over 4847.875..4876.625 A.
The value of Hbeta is 0.98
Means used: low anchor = 12.8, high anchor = 14.5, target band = 13.3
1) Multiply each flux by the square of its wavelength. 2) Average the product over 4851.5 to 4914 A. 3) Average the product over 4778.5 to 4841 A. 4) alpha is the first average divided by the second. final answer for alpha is 1.2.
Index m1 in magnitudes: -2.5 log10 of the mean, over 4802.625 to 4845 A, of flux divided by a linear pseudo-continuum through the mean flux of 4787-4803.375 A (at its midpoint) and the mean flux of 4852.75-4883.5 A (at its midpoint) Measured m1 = 0.091 mag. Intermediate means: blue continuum 13.4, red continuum 13.7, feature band 12.4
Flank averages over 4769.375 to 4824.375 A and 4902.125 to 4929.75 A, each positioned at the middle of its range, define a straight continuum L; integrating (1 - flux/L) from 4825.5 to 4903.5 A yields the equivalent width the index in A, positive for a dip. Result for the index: 5.8 A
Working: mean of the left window 12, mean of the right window 16.9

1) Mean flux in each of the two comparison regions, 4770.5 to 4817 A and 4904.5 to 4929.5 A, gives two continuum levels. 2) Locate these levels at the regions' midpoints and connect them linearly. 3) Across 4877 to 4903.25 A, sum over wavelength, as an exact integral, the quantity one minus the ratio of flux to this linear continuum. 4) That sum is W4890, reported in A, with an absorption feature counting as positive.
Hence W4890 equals 1.9 A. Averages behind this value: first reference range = 11.9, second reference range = 17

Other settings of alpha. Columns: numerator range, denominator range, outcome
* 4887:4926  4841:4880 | 1.22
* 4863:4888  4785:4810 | 1.14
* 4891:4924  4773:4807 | 1.38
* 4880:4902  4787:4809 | 1.18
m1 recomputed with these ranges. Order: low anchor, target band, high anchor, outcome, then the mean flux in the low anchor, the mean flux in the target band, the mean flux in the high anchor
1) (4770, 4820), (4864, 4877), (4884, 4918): 0.06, 11.9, 13.7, 15.5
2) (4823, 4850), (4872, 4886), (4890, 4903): -0.03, 12.9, 14.7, 14.9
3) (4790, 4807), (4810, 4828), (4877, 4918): 0.13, 13.3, 12.2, 15.4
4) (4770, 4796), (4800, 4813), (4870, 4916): 0.01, 11.5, 12.1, 15.2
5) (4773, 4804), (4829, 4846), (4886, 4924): 0.07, 12.2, 12.9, 15.7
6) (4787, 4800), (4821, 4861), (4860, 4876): 0.04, 13.2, 12.9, 13.4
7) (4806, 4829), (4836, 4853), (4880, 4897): 0.02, 12.1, 12.8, 14.6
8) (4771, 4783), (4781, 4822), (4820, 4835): -0.06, 10.5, 12.3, 12.8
